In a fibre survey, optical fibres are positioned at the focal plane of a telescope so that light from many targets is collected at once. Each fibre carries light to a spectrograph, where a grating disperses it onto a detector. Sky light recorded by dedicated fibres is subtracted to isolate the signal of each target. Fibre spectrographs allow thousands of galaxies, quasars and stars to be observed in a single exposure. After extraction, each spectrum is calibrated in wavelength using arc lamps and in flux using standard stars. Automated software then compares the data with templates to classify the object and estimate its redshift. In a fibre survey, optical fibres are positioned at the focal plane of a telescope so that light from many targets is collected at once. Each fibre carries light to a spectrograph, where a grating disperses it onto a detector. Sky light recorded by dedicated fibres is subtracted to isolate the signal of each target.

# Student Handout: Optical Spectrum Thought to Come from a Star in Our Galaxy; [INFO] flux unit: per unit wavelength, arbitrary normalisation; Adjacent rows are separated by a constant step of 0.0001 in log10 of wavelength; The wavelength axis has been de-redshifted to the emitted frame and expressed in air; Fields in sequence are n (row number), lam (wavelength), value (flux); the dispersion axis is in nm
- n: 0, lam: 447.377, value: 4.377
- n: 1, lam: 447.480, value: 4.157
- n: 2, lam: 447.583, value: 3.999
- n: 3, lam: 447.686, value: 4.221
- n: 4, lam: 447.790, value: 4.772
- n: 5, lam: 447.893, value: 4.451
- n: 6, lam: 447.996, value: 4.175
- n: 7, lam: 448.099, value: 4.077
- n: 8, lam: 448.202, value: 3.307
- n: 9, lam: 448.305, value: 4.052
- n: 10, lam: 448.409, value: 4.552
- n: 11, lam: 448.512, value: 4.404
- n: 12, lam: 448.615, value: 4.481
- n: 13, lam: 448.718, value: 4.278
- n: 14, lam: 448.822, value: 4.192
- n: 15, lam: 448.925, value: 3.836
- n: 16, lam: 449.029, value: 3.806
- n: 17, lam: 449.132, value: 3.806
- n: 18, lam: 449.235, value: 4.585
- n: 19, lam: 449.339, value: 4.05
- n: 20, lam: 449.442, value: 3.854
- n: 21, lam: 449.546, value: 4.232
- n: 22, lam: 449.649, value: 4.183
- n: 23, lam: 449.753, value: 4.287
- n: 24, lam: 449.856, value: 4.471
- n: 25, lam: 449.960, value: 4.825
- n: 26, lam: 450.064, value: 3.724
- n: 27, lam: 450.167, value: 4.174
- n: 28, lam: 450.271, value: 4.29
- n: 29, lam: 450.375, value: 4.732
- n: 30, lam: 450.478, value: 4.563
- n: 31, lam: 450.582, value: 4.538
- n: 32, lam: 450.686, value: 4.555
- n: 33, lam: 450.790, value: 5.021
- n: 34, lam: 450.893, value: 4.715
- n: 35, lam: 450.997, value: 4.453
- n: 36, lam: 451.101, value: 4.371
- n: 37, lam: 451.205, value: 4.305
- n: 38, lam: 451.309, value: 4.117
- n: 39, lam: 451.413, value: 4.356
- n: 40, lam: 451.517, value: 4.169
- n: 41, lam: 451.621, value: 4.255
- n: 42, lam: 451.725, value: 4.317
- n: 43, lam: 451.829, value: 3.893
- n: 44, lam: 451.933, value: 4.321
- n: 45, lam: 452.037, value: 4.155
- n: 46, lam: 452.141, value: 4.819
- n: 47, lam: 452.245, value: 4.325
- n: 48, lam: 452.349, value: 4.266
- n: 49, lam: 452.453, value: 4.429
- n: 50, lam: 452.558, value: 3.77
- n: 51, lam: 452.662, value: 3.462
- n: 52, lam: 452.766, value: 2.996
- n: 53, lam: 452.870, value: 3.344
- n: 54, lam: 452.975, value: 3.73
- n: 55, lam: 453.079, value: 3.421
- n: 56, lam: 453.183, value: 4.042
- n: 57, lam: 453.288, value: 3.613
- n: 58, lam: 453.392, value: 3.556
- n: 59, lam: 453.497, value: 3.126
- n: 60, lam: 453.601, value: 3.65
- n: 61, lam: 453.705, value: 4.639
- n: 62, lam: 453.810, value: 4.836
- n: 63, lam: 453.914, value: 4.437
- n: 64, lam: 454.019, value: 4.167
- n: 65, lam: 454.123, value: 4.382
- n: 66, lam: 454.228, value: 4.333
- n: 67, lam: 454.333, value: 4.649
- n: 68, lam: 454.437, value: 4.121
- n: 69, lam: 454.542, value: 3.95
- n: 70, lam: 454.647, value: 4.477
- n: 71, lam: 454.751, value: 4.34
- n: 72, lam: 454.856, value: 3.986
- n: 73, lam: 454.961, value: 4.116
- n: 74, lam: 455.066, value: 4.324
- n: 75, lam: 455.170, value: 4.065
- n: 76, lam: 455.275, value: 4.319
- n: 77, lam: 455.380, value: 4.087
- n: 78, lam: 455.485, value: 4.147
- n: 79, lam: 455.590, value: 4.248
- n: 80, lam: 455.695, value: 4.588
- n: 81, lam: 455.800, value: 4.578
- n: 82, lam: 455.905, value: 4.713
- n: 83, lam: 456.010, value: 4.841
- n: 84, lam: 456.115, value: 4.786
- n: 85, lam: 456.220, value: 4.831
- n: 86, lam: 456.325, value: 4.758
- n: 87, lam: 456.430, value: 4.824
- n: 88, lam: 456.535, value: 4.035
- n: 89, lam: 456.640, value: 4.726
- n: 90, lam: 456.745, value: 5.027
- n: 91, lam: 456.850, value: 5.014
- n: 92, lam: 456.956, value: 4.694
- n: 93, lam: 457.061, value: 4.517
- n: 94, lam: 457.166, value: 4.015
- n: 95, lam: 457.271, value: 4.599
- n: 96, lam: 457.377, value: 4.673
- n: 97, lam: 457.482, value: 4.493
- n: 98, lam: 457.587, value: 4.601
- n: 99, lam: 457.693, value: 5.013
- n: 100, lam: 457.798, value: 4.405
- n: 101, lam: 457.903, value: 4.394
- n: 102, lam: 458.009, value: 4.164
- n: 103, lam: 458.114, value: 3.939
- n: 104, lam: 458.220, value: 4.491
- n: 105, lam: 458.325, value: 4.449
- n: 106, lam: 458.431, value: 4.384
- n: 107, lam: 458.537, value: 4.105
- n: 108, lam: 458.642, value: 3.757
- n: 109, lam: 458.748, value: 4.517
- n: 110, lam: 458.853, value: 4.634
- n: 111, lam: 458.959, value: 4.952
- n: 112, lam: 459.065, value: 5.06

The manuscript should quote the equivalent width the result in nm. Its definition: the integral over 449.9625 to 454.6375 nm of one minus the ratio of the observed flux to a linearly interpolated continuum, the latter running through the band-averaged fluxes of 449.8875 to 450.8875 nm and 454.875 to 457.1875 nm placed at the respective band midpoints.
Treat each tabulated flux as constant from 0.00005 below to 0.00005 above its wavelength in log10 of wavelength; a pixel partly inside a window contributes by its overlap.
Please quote 0.35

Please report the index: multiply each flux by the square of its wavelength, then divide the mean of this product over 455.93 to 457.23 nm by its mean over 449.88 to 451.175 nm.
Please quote 1.1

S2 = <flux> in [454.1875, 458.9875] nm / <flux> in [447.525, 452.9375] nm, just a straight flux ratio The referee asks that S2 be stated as 1.1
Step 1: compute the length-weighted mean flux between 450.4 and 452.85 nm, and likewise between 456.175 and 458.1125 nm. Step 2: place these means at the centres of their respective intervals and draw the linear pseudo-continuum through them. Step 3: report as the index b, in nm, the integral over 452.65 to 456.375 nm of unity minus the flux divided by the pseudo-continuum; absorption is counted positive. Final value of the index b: 0.23 nm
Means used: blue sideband 4.26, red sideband 4.58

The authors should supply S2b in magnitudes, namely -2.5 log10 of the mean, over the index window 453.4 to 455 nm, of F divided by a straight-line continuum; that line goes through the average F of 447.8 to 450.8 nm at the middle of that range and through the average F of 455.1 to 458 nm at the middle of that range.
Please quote 0.065 mag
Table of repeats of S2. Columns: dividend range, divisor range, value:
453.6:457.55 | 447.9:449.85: 1.08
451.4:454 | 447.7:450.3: 0.95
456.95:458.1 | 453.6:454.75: 1.03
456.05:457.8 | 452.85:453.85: 1.23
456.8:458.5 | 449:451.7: 1.04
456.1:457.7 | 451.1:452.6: 1.09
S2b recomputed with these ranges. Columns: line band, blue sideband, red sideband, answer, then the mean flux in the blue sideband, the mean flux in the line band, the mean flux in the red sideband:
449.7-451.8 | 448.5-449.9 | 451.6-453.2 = -0.086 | 4.17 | 4.41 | 3.97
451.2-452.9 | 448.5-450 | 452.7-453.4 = -0.103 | 4.21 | 4.08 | 3.53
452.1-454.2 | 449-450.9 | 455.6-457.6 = 0.138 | 4.34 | 3.95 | 4.64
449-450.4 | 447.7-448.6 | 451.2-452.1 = 0.003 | 4.23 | 4.21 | 4.21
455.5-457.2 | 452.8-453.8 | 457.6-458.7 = -0.134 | 3.72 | 4.63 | 4.32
